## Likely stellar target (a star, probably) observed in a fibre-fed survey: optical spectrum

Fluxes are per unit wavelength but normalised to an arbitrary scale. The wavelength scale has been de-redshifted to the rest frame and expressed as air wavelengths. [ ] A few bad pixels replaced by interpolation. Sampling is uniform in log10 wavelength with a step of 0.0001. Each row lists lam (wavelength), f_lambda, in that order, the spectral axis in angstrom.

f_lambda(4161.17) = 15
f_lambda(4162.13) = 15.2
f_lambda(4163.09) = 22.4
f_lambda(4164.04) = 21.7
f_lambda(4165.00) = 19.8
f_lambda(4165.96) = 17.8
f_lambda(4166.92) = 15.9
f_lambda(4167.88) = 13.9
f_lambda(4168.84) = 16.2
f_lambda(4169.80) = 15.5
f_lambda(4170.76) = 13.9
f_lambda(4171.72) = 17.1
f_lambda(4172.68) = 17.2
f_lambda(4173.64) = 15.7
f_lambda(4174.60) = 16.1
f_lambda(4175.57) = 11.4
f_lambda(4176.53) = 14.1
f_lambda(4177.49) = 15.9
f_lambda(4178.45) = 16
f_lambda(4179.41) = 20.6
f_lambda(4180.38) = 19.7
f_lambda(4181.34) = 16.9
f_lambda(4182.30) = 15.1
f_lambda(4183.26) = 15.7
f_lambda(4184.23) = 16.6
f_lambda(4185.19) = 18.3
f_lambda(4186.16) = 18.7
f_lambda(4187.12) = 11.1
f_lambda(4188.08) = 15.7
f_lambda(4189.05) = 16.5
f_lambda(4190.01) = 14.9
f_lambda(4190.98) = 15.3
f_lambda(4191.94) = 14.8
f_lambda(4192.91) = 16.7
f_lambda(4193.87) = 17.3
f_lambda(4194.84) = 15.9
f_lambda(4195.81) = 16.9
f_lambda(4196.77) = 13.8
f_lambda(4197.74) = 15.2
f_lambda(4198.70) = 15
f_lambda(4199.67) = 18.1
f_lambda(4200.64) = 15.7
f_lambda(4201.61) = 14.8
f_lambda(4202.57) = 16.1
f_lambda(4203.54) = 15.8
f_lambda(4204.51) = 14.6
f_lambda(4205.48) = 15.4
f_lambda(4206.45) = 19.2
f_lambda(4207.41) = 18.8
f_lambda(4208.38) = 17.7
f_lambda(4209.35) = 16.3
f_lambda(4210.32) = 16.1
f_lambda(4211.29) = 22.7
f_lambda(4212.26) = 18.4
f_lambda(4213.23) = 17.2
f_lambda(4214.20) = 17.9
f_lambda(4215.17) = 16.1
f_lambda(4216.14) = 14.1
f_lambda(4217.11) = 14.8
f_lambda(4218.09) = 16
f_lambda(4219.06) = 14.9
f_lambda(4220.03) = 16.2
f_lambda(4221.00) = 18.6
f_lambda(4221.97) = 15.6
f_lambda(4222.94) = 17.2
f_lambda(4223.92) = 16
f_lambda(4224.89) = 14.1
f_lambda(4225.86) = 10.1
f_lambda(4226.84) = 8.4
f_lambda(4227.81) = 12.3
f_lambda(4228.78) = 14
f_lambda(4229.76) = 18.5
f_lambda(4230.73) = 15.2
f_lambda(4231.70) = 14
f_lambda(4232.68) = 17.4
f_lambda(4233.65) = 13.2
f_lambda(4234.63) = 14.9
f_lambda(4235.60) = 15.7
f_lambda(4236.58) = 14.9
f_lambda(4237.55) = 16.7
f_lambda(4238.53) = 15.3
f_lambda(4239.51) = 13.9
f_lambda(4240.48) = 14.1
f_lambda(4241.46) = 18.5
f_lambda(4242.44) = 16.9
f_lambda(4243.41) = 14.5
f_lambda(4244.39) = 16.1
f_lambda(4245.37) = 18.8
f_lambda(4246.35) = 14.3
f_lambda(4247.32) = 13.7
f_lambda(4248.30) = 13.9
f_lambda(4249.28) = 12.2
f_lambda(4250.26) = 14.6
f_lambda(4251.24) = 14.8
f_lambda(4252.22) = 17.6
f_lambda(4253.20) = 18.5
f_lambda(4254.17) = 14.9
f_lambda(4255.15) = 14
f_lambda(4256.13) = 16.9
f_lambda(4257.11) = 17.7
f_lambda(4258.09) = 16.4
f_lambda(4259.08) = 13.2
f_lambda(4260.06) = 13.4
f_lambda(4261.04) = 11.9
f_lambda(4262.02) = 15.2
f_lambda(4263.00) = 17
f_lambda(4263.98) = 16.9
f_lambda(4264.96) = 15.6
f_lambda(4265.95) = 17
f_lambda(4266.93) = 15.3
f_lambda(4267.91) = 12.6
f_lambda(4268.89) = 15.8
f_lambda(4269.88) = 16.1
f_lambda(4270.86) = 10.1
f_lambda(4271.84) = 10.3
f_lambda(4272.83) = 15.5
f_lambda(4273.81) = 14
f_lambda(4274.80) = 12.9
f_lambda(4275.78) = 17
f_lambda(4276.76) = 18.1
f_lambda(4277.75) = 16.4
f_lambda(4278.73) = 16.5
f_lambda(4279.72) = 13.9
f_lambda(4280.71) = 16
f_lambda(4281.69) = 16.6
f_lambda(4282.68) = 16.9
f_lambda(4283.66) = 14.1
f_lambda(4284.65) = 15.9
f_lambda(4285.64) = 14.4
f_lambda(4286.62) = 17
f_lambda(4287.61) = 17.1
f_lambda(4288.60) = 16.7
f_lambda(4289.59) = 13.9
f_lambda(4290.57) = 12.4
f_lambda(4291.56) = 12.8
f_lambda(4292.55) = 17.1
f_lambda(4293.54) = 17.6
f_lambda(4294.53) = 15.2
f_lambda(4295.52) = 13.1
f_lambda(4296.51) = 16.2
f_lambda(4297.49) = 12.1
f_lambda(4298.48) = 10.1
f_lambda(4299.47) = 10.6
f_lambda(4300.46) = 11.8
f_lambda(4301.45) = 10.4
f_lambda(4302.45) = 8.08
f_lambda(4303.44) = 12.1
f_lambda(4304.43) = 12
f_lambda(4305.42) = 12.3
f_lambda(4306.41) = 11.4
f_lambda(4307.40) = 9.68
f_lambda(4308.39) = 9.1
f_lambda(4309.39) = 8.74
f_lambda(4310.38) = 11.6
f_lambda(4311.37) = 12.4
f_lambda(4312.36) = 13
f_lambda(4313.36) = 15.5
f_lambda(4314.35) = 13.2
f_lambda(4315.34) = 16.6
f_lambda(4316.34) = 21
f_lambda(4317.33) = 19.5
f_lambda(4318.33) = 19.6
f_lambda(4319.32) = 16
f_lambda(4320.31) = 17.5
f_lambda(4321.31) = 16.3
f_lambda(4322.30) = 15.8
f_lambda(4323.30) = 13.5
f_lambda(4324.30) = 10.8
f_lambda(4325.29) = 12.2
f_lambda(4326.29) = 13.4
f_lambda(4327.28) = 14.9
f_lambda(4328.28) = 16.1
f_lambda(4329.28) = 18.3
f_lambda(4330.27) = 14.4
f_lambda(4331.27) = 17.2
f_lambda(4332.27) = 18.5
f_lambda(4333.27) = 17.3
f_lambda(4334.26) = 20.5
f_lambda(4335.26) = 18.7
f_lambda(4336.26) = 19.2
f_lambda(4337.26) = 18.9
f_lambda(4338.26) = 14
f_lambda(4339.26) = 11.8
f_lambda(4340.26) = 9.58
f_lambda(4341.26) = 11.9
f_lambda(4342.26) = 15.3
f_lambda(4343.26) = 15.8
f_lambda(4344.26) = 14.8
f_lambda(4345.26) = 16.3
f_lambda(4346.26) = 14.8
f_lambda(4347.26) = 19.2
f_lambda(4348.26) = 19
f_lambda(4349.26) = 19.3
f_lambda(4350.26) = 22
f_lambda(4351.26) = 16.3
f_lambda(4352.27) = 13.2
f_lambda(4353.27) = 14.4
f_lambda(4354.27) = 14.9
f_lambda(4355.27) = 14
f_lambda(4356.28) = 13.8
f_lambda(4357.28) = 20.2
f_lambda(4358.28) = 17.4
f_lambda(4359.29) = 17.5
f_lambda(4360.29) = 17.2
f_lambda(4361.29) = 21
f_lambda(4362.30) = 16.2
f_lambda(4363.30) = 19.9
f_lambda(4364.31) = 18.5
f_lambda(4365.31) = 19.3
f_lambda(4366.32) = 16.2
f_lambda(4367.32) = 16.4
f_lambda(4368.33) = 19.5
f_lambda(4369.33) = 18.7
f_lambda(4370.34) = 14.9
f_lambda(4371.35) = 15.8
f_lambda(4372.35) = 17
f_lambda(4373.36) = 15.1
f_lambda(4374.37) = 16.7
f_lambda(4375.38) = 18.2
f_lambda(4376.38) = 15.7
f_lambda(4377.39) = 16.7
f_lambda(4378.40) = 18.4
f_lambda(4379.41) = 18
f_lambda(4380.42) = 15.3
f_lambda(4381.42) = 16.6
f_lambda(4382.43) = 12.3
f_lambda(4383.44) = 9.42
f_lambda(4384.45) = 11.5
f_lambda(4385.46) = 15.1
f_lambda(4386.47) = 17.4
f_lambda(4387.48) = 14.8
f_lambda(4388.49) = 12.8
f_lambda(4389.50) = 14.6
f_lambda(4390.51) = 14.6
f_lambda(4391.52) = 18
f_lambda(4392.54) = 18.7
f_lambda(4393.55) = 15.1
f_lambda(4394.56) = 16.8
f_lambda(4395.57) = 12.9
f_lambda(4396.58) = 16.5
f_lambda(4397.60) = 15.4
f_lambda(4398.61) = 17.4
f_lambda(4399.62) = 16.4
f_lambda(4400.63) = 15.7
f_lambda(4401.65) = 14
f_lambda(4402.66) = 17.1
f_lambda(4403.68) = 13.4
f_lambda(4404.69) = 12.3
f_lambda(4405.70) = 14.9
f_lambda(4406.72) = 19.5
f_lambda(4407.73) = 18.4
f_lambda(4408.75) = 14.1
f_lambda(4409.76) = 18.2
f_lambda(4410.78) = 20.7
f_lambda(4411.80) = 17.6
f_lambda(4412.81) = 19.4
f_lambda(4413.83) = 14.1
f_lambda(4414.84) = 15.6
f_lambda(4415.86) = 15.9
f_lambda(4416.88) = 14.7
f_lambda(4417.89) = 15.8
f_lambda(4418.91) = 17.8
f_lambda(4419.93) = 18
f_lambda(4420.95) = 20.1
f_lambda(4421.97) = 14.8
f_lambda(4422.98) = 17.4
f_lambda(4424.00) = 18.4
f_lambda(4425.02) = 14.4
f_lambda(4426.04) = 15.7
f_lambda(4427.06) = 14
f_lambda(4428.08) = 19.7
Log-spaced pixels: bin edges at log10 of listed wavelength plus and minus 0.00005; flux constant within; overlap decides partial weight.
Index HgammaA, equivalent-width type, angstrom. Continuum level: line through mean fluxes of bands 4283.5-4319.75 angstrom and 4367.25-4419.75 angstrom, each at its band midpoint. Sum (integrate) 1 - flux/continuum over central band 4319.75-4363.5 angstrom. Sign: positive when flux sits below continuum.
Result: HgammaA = -4.2 angstrom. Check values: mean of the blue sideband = 13.8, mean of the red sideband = 16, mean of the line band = 16.2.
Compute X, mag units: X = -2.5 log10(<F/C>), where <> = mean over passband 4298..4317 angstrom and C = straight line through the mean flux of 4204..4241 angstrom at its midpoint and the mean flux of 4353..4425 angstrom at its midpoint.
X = 0.30 mag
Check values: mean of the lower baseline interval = 15.7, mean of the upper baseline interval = 16.3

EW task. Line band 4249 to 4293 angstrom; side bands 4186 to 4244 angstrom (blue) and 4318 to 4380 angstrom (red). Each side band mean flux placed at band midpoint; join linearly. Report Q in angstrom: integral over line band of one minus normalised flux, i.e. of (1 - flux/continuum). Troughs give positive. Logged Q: 2.4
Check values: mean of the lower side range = 15.7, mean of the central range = 15.2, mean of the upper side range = 16.5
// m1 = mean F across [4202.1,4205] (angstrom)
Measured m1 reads 15.5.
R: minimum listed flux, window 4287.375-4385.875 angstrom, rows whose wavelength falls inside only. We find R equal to 8.08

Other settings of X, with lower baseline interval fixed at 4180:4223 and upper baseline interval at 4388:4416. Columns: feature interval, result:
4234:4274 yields 0.083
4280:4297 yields 0.055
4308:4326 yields 0.115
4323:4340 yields 0.026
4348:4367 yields -0.078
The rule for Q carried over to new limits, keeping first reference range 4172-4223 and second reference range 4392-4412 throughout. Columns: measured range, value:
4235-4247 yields 0.4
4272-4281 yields 0.5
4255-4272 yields 1.5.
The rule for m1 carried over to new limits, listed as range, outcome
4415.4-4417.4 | 15.3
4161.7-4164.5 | 19.9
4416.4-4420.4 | 16.6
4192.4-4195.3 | 16.6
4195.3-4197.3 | 15.3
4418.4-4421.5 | 18.5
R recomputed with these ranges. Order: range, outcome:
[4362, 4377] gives 14.9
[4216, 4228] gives 8.4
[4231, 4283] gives 10.1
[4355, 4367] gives 13.8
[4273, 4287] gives 12.9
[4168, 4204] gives 11.1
